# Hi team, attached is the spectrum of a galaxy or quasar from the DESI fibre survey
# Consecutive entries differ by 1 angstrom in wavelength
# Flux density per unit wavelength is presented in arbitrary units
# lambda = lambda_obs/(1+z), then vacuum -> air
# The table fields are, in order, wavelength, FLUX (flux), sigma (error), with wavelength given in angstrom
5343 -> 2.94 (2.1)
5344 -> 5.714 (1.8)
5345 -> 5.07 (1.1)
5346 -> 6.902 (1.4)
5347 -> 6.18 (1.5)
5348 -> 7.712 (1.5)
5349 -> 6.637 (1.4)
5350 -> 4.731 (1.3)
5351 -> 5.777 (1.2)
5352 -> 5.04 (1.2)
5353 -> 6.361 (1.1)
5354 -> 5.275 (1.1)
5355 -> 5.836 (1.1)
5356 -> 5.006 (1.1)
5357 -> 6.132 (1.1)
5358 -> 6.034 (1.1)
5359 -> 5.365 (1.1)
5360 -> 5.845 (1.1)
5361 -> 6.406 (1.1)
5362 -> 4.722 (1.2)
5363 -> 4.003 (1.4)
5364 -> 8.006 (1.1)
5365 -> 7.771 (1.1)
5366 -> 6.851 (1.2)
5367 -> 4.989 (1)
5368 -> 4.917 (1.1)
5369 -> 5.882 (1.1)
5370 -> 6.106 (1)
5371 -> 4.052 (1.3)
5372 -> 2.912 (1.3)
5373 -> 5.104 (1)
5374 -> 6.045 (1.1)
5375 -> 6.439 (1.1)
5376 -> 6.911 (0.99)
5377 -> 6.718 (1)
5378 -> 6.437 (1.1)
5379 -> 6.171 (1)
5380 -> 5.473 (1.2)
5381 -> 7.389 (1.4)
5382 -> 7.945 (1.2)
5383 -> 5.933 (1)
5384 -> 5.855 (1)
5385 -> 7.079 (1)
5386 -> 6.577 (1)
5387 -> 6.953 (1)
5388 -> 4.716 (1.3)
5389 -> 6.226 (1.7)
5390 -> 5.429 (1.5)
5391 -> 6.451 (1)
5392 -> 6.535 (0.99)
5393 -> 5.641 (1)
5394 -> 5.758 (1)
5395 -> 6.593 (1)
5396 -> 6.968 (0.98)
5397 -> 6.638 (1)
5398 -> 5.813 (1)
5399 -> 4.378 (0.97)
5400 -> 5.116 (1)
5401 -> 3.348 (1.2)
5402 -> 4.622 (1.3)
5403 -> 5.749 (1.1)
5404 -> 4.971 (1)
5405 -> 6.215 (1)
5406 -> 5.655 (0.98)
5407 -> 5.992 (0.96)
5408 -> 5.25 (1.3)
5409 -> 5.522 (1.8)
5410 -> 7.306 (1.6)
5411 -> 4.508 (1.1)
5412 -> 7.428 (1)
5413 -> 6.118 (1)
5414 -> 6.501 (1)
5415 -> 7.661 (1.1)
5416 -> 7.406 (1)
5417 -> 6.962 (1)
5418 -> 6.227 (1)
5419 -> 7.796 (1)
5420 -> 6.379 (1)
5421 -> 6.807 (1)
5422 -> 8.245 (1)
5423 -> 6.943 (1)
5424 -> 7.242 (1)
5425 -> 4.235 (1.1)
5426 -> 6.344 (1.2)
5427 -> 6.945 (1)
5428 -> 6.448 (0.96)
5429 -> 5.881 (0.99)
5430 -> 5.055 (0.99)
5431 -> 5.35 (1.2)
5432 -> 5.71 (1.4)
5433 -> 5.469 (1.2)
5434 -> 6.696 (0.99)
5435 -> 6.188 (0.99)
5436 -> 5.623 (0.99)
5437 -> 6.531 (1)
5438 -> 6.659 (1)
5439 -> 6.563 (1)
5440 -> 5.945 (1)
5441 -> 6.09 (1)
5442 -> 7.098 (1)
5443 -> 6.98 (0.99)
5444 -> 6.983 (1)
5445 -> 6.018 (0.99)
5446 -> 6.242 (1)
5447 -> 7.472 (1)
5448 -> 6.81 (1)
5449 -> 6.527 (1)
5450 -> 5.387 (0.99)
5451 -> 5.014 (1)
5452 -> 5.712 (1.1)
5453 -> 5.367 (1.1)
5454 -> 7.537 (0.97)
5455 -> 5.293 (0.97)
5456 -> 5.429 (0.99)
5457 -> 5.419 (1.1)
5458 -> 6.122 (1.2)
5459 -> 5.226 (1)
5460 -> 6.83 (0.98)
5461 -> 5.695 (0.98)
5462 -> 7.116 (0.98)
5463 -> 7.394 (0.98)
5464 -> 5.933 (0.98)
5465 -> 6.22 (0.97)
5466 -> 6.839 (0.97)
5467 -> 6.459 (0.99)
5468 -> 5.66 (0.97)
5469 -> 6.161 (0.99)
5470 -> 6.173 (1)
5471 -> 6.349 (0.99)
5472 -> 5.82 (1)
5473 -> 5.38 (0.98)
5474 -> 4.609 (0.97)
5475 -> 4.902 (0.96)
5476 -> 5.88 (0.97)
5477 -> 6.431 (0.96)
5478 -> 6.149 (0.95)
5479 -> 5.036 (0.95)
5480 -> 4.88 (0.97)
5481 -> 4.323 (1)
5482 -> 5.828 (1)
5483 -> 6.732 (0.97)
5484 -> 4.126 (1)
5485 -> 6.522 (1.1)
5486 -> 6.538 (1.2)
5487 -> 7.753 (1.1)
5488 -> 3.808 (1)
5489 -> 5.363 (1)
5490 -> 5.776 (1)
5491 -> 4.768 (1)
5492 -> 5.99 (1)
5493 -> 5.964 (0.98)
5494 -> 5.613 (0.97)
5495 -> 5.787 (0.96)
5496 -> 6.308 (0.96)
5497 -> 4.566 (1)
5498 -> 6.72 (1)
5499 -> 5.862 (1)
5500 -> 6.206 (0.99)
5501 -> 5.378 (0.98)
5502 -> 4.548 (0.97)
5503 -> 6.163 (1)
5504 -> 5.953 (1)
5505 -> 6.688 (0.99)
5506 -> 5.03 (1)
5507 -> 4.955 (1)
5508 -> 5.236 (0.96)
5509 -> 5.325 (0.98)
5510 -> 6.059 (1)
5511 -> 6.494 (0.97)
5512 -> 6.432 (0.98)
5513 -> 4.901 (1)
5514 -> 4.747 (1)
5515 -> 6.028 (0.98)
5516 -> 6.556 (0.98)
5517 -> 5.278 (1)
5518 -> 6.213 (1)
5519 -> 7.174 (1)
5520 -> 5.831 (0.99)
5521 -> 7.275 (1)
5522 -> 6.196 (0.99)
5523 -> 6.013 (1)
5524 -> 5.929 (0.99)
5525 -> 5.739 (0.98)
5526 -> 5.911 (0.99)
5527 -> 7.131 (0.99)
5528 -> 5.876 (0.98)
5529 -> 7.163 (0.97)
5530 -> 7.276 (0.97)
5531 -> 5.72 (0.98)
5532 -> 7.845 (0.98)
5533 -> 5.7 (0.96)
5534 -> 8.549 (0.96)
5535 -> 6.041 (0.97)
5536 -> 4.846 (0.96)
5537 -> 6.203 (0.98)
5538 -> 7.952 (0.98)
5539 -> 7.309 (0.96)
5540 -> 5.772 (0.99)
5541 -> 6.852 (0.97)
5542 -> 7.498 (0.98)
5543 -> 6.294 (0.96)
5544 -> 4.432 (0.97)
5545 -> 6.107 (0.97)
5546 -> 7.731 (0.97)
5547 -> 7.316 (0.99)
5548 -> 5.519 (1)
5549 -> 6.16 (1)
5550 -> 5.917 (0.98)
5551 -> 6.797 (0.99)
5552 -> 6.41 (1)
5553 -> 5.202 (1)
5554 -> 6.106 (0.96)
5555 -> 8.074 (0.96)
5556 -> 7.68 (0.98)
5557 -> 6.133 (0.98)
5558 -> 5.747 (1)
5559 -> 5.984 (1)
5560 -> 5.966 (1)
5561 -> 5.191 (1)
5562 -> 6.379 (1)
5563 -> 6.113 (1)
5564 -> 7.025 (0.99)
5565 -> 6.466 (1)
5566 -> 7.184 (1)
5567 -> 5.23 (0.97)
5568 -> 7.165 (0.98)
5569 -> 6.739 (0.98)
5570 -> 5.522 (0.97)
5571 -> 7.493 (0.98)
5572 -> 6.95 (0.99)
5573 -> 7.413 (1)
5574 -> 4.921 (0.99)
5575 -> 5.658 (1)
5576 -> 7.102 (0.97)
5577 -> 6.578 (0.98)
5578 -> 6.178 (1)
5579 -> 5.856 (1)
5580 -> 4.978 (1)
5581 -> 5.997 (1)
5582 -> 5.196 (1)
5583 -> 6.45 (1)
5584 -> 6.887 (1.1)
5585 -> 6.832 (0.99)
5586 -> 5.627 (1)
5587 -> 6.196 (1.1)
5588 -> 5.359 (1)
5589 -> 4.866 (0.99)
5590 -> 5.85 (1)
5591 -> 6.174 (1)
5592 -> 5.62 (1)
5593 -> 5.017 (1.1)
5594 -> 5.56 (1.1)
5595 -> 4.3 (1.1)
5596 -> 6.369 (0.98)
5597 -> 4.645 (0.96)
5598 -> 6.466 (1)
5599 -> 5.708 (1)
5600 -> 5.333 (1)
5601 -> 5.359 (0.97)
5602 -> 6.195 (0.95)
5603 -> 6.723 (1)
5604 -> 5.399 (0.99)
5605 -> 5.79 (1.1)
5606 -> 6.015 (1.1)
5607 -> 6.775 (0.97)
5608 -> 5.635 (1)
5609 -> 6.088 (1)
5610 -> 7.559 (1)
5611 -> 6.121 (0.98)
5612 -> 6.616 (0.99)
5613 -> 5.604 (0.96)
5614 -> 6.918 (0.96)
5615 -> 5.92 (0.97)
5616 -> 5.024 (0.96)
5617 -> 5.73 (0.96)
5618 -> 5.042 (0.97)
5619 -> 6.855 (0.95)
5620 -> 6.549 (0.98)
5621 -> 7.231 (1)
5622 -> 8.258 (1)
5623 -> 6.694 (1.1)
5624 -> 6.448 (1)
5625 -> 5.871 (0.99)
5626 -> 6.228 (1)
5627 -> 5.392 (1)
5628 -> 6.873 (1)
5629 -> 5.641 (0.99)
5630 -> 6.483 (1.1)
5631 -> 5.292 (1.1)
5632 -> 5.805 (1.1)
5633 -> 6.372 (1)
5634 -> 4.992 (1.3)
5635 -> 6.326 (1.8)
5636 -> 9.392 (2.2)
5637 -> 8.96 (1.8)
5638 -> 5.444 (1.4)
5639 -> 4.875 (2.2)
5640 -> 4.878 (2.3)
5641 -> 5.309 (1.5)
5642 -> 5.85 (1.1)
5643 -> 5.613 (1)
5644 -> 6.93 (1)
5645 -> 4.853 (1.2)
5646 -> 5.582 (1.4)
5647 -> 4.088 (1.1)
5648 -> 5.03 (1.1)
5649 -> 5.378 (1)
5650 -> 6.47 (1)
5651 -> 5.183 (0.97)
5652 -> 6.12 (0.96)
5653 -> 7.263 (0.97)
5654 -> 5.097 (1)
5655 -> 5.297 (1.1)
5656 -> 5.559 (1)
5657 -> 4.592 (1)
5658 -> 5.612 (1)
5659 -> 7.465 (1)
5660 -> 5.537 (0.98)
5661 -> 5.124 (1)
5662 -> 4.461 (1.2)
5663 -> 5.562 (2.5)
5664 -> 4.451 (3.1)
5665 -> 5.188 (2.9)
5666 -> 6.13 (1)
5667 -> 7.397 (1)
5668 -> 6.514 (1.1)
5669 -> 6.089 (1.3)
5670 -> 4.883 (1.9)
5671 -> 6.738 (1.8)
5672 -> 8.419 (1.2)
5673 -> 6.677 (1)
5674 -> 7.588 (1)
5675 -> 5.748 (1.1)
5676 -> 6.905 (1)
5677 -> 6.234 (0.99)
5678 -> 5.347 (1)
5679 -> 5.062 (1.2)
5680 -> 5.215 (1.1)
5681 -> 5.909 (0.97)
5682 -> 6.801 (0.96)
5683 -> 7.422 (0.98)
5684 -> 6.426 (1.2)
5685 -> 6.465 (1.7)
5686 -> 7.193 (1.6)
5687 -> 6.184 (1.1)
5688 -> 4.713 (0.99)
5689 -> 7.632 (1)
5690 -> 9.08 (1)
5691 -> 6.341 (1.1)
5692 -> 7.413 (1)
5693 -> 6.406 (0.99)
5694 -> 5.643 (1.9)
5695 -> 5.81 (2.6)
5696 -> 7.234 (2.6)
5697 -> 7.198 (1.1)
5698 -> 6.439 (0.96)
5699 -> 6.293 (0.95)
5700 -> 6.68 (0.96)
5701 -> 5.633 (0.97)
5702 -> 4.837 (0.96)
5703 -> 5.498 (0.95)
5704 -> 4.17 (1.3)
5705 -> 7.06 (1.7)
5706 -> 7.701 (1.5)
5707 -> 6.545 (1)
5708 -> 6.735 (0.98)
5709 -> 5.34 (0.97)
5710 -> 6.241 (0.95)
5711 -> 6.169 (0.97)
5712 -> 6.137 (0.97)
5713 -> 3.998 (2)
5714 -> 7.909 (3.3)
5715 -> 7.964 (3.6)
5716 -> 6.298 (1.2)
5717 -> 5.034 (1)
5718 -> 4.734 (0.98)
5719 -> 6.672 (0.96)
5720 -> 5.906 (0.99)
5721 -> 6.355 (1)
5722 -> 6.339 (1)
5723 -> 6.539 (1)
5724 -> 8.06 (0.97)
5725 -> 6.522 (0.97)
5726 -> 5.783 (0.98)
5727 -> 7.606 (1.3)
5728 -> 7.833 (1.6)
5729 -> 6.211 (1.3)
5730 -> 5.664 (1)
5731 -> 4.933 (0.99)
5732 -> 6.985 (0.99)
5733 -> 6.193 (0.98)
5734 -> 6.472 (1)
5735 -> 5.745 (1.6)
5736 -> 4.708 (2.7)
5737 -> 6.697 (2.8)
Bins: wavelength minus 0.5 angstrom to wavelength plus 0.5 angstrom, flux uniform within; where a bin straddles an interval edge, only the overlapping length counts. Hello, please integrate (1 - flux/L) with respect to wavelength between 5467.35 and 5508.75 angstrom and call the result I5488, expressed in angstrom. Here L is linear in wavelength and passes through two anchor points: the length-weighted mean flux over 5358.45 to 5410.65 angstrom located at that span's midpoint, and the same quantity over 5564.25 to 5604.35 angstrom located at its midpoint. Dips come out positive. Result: 2.0 angstrom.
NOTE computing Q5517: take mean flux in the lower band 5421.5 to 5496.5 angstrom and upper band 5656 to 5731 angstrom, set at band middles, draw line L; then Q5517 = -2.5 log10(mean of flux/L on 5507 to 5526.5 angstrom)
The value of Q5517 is 0.03 mag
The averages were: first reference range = 6.03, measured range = 5.94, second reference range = 6.25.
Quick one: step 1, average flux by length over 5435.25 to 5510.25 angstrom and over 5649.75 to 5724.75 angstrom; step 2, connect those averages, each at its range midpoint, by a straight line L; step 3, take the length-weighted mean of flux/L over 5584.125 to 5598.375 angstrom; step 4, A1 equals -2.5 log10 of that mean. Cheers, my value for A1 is 0.08 mag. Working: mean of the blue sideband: 5.92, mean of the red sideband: 6.2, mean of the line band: 5.66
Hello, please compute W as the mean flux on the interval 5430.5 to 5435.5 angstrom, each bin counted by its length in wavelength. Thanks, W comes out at 5.88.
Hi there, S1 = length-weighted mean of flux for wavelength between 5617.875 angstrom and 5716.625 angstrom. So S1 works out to 6.16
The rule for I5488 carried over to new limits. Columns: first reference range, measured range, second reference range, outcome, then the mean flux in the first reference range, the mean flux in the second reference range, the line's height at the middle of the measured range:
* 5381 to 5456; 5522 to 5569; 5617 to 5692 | -2.11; 6.19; 6.12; 6.15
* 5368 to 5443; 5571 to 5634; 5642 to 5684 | -1.05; 6.1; 5.9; 5.95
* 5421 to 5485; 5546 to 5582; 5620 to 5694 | -1.28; 6.07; 6.14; 6.11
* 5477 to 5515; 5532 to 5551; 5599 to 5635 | -2.18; 5.65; 6.13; 5.83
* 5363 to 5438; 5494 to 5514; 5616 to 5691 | 1.35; 6.1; 6.1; 6.1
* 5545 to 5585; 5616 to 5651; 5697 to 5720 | 1.04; 6.35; 6.11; 6.24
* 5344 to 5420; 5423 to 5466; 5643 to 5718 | -1.20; 5.99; 6.1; 6.01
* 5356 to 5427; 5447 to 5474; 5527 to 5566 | 0.76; 6.07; 6.47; 6.25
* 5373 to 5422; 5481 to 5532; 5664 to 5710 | 2.77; 6.19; 6.35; 6.25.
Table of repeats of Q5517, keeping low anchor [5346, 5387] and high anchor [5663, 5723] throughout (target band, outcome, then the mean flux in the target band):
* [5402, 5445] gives -0.05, 6.3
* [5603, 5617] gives 0.02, 6.12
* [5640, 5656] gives 0.12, 5.58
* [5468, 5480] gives 0.08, 5.68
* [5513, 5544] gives -0.04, 6.37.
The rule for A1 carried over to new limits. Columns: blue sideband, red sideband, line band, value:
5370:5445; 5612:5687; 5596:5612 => 0.01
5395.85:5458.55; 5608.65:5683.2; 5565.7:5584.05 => -0.03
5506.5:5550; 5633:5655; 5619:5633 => -0.08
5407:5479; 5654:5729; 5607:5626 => -0.02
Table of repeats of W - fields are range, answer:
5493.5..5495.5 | 5.7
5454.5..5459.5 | 5.5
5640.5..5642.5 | 5.58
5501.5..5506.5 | 5.68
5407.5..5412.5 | 6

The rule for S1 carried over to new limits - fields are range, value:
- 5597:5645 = 6.15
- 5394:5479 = 6.12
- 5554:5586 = 6.34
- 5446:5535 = 5.97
